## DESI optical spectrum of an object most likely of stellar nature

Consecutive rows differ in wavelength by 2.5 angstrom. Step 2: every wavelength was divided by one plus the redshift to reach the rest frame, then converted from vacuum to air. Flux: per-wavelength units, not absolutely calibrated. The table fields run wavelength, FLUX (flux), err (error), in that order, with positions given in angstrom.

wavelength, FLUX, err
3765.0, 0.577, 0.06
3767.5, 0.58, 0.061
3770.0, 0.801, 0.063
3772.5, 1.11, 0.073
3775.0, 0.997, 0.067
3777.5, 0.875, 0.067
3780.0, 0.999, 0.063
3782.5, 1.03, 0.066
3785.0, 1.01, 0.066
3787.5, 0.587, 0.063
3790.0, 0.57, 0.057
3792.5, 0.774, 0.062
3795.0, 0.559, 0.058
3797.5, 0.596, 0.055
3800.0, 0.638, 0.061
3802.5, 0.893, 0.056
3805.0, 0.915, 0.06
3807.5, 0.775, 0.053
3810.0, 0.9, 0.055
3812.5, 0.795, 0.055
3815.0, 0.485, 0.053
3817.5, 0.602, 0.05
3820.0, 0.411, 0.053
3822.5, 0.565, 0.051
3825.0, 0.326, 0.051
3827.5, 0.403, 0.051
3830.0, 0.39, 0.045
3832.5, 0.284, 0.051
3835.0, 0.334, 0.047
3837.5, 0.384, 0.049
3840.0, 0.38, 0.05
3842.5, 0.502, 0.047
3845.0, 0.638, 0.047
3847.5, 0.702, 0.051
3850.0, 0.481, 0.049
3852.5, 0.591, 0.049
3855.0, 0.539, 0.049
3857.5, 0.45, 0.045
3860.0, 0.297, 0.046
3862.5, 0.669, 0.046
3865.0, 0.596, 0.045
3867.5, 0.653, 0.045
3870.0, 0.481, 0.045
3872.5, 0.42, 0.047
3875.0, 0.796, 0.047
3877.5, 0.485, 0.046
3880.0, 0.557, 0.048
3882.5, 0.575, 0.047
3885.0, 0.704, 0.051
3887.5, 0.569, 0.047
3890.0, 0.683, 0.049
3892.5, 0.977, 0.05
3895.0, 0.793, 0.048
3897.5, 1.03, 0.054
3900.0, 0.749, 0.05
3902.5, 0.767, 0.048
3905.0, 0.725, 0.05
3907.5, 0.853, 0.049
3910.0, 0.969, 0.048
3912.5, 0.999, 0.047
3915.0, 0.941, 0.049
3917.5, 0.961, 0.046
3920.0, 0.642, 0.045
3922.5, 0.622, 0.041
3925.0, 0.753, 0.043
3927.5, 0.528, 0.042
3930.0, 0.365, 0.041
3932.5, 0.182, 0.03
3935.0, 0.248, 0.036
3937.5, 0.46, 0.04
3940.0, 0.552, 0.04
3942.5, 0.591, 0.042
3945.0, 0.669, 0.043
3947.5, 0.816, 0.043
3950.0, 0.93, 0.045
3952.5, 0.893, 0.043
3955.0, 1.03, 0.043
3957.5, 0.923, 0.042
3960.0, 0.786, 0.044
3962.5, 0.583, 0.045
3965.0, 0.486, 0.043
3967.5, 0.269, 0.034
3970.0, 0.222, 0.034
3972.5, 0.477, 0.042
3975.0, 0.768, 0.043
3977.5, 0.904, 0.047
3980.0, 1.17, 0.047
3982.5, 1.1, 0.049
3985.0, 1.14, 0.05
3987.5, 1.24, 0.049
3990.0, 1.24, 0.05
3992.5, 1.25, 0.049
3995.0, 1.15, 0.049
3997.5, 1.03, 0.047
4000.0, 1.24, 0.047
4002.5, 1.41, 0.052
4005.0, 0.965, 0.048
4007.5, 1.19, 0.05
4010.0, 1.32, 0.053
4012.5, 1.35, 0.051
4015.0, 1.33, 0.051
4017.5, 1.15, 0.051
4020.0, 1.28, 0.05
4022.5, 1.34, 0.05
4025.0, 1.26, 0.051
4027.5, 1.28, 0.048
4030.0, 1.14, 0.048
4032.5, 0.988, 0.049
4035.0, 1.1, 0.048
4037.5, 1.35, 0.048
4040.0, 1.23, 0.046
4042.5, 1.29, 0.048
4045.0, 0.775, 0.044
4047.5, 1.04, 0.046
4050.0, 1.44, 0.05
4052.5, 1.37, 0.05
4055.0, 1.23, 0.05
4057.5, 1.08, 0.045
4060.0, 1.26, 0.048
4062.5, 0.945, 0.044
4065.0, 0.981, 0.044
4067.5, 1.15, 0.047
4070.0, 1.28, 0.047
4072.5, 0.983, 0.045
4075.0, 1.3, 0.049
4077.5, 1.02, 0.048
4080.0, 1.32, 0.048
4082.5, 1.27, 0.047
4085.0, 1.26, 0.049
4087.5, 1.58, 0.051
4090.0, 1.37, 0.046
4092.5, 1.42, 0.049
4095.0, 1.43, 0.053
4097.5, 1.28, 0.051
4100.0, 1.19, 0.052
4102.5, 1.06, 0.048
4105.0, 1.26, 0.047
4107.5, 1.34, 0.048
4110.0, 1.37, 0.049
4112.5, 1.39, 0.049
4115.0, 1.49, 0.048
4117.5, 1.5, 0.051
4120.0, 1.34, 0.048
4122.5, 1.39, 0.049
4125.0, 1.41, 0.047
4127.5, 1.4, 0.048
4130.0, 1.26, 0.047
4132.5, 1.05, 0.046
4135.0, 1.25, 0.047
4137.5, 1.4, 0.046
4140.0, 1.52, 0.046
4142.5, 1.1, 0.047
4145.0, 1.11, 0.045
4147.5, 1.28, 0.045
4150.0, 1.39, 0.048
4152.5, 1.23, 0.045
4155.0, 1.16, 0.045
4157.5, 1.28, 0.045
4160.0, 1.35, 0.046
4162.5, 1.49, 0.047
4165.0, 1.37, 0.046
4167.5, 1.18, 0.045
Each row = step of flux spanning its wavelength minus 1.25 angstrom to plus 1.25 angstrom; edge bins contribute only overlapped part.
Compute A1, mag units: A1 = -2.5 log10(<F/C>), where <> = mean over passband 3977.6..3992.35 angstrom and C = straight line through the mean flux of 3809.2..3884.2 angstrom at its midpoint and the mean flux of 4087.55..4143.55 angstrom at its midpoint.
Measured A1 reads -0.23 mag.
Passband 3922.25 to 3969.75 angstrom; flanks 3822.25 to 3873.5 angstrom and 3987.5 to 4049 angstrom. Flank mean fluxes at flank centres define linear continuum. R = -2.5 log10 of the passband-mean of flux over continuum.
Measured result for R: 0.42 mag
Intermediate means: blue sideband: 0.479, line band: 0.607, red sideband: 1.2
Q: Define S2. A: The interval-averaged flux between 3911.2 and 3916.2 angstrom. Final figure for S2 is 0.97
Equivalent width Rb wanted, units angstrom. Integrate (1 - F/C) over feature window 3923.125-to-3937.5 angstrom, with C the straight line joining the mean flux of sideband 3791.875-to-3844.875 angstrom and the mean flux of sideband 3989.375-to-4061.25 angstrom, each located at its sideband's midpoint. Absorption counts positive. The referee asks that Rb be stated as 7.6 angstrom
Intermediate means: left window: 0.566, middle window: 0.428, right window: 1.21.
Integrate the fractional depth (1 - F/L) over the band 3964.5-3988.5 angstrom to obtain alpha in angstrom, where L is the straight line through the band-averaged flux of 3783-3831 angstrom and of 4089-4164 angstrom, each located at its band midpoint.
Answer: 5.4 angstrom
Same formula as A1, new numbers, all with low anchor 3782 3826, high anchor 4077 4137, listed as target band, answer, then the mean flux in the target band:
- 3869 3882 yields 0.46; 0.551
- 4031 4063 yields 0.03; 1.17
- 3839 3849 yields 0.35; 0.558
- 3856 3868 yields 0.47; 0.526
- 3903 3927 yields 0.13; 0.818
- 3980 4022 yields -0.10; 1.21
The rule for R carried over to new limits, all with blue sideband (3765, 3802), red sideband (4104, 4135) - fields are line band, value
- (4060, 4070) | 0.16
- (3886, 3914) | 0.19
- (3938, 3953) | 0.42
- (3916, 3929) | 0.41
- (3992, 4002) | -0.03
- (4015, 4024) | -0.08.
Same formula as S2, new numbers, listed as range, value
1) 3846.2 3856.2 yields 0.579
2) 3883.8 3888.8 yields 0.636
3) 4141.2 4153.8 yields 1.22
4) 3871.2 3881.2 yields 0.564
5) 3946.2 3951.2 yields 0.87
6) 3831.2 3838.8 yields 0.335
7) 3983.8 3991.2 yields 1.21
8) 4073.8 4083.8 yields 1.23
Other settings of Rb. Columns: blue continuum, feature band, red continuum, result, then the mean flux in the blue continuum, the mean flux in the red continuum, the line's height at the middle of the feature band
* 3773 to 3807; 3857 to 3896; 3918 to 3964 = 5.8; 0.809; 0.647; 0.717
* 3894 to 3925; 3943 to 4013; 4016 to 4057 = 6.8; 0.835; 1.2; 1.03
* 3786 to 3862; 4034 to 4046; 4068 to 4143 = -0.3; 0.561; 1.31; 1.13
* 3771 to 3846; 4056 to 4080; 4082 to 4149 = 1.9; 0.658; 1.32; 1.22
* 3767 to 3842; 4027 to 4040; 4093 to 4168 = -0.6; 0.665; 1.31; 1.12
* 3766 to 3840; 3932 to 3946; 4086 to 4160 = 7.2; 0.67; 1.32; 0.946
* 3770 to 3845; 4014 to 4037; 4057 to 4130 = -1.6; 0.66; 1.28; 1.13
